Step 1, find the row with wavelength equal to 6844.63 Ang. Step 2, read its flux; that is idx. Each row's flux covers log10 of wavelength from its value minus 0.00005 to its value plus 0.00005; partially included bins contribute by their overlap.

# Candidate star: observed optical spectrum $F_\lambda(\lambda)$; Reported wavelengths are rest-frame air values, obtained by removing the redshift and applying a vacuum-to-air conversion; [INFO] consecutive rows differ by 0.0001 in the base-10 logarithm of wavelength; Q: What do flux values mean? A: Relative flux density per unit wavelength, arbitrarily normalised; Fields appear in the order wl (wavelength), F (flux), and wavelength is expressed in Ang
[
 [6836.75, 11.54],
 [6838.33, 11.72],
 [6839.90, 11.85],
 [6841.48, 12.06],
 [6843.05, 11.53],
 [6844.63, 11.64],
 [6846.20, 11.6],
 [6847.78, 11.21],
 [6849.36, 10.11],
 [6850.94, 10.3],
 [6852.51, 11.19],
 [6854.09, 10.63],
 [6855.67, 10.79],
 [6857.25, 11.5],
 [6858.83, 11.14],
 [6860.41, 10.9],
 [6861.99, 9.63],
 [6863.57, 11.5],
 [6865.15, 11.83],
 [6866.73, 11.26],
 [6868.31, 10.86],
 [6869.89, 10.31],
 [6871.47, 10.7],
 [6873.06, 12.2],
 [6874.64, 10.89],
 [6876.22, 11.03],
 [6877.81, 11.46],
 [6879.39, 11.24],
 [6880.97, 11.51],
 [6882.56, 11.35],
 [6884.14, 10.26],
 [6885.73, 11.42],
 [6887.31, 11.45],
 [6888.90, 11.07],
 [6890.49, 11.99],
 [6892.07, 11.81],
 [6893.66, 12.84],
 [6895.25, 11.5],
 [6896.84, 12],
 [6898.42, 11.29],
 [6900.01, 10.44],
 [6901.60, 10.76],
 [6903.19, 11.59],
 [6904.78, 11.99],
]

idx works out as 11.64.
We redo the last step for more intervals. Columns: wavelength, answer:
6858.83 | 11.14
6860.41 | 10.9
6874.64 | 10.89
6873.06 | 12.2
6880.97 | 11.51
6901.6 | 10.76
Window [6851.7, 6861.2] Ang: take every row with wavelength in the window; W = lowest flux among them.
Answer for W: 10.63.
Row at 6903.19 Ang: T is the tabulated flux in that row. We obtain 11.59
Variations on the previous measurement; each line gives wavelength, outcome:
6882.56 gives 11.35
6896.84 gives 12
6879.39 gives 11.24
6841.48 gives 12.06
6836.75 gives 11.54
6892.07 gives 11.81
